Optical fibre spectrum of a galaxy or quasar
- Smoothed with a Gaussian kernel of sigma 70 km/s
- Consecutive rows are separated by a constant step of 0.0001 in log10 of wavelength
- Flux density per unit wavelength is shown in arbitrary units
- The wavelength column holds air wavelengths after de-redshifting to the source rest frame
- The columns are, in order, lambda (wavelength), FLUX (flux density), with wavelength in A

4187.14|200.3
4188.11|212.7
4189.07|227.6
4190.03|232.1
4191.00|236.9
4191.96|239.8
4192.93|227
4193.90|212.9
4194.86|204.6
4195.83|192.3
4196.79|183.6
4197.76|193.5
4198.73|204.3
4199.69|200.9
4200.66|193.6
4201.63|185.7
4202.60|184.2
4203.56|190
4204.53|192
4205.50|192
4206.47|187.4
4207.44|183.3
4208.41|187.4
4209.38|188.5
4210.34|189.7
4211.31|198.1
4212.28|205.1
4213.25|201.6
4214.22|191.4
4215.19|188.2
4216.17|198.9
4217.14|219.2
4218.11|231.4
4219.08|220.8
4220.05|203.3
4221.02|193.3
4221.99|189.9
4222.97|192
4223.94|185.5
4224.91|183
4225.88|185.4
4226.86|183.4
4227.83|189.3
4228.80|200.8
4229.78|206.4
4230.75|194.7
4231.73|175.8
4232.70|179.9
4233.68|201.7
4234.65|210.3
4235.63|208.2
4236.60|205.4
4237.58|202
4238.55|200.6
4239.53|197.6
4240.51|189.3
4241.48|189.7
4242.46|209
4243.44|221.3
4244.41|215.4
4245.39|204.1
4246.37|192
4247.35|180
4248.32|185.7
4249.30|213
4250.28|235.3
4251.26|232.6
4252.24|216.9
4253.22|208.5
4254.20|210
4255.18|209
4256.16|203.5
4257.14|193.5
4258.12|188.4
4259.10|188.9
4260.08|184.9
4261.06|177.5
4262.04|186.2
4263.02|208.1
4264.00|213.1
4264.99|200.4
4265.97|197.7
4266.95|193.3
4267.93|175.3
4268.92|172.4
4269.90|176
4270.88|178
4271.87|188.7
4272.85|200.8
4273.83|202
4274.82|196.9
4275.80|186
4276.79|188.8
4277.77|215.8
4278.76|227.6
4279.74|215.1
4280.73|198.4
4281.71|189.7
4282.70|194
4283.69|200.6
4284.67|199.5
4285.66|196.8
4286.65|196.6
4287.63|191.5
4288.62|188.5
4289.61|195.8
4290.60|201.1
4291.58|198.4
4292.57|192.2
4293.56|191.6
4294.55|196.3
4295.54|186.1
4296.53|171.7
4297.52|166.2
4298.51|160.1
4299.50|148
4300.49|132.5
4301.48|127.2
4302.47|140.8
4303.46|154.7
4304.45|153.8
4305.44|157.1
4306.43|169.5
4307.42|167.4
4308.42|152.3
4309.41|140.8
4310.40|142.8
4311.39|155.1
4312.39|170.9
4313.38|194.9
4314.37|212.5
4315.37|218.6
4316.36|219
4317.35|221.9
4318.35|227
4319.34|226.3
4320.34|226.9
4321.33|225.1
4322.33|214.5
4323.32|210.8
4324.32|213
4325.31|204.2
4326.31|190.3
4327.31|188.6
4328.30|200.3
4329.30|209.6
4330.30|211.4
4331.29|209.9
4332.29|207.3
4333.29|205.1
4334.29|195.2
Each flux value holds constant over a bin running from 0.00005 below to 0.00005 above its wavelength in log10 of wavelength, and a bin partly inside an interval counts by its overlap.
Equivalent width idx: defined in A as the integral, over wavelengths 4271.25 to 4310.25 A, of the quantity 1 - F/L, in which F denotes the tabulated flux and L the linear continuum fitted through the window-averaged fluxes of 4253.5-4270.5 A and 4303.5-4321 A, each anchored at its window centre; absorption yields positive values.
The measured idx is 1.6 A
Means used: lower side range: 193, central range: 181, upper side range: 185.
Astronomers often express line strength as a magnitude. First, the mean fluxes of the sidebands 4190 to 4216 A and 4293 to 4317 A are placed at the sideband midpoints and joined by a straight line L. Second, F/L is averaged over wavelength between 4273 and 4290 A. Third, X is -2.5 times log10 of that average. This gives -0.14 mag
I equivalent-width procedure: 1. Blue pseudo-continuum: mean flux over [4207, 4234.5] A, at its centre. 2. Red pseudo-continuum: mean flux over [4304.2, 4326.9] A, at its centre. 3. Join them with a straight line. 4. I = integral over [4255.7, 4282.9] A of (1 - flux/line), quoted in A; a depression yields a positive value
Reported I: -0.06 A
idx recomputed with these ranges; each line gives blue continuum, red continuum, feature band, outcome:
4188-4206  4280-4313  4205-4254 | -1.1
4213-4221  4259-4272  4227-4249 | 0.1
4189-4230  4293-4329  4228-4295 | -2.5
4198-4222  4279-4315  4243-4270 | -1.9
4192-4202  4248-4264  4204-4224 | 0.5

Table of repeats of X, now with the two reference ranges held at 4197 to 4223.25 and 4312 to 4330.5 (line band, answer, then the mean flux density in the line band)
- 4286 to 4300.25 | 0.13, 184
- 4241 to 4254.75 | -0.04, 208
